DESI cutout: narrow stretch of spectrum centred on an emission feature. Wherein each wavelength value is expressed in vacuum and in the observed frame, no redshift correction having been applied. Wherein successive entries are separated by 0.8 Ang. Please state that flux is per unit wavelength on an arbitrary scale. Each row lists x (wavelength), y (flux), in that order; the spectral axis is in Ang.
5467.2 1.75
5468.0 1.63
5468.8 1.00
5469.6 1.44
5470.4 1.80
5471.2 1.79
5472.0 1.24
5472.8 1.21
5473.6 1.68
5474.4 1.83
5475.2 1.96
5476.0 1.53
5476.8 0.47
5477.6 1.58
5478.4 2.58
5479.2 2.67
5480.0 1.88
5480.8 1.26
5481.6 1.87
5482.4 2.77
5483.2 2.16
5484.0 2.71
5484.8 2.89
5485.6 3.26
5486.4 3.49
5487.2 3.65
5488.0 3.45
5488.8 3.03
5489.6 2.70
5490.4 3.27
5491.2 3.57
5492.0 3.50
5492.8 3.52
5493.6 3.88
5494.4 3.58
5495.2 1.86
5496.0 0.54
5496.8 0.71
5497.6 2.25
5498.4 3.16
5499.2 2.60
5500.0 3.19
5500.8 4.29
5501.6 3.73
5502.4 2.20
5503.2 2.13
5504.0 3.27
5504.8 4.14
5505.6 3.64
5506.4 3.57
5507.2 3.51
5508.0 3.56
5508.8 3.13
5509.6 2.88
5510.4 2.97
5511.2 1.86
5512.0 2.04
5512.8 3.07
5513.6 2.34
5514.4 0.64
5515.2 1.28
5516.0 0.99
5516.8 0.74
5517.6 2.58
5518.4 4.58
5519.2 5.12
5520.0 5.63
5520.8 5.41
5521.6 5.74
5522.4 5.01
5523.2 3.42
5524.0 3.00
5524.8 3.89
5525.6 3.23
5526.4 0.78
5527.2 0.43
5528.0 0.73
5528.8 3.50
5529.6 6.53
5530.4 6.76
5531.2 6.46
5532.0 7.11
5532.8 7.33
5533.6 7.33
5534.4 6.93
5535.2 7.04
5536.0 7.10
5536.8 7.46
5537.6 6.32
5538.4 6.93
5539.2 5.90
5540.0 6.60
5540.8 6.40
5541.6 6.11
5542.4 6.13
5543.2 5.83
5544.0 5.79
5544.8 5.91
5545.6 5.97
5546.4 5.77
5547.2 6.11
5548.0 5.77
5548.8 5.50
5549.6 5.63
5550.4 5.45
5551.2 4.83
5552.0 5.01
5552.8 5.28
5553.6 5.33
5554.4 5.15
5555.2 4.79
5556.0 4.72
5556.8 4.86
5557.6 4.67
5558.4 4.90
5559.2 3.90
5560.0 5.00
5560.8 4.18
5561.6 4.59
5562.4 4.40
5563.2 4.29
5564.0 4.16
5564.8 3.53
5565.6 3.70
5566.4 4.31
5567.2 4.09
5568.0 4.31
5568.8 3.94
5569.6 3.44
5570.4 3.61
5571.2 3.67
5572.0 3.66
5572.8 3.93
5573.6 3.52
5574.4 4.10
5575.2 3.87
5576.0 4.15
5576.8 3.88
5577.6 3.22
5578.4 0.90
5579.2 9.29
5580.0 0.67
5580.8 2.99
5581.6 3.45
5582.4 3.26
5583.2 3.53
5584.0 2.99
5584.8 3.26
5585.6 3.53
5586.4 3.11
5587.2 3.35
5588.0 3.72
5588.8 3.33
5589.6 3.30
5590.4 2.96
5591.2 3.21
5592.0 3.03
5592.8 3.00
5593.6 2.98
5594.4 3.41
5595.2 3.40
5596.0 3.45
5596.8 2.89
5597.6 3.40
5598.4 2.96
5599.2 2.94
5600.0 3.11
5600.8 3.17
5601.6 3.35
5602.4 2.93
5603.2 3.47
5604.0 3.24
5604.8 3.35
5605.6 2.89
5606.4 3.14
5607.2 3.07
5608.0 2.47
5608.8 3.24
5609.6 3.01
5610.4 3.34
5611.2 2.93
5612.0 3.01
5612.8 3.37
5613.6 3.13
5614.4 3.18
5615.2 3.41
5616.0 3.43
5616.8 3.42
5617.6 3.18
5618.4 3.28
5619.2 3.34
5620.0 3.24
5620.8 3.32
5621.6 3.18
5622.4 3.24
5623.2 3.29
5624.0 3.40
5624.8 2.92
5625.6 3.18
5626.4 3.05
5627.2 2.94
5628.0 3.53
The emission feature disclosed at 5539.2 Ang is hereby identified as Lyman alpha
